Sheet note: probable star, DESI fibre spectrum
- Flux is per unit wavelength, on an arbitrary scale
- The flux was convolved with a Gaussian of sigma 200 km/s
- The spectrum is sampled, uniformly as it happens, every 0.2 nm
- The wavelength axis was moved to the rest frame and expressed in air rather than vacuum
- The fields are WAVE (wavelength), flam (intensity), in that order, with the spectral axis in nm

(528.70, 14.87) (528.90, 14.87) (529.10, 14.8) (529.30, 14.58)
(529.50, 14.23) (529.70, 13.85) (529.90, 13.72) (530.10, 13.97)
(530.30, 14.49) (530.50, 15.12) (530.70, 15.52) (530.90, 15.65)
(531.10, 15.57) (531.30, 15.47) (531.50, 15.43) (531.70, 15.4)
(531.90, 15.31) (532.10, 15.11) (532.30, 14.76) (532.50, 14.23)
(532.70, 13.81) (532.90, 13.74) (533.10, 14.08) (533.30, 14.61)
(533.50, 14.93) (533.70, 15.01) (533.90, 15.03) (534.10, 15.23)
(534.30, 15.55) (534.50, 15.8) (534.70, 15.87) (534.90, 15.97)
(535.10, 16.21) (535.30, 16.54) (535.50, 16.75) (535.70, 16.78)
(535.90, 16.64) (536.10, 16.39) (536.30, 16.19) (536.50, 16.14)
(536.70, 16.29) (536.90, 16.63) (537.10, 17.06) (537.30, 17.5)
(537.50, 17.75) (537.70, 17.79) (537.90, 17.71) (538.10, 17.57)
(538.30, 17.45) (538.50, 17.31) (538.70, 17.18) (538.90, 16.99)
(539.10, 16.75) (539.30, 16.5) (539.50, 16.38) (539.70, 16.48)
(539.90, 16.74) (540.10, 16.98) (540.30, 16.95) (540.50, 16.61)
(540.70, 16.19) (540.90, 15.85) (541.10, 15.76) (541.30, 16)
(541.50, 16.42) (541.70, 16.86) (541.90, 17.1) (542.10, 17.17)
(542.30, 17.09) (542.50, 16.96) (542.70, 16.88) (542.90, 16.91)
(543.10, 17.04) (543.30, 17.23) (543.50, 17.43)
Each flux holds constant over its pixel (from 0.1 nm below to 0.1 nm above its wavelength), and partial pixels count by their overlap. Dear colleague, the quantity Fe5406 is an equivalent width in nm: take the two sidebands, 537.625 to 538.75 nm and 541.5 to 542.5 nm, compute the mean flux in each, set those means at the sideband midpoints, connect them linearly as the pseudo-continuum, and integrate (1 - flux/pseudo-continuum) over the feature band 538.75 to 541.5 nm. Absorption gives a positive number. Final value 0.121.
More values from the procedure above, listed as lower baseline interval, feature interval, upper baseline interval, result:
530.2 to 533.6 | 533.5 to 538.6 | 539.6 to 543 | -0.27 nm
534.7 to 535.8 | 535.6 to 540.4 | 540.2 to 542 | -0.15 nm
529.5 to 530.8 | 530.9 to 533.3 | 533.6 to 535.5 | 0.03 nm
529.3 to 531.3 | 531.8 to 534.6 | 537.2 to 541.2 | 0.12 nm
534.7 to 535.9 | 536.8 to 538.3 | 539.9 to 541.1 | -0.09 nm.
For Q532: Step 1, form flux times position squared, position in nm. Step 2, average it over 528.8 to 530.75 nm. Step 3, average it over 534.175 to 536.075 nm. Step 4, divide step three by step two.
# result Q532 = 1.14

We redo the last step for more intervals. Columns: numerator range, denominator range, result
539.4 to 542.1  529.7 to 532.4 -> 1.14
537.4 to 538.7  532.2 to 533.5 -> 1.26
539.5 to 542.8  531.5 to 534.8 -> 1.15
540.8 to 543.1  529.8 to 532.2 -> 1.15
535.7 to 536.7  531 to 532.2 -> 1.08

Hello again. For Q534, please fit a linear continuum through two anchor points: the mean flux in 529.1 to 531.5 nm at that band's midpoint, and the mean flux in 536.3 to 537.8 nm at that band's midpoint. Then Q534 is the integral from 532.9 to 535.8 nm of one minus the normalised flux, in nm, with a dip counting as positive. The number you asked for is 0.102 nm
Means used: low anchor 14.8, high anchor 17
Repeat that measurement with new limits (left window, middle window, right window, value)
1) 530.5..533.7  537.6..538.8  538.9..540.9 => -0.09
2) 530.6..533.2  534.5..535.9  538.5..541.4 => -0.07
